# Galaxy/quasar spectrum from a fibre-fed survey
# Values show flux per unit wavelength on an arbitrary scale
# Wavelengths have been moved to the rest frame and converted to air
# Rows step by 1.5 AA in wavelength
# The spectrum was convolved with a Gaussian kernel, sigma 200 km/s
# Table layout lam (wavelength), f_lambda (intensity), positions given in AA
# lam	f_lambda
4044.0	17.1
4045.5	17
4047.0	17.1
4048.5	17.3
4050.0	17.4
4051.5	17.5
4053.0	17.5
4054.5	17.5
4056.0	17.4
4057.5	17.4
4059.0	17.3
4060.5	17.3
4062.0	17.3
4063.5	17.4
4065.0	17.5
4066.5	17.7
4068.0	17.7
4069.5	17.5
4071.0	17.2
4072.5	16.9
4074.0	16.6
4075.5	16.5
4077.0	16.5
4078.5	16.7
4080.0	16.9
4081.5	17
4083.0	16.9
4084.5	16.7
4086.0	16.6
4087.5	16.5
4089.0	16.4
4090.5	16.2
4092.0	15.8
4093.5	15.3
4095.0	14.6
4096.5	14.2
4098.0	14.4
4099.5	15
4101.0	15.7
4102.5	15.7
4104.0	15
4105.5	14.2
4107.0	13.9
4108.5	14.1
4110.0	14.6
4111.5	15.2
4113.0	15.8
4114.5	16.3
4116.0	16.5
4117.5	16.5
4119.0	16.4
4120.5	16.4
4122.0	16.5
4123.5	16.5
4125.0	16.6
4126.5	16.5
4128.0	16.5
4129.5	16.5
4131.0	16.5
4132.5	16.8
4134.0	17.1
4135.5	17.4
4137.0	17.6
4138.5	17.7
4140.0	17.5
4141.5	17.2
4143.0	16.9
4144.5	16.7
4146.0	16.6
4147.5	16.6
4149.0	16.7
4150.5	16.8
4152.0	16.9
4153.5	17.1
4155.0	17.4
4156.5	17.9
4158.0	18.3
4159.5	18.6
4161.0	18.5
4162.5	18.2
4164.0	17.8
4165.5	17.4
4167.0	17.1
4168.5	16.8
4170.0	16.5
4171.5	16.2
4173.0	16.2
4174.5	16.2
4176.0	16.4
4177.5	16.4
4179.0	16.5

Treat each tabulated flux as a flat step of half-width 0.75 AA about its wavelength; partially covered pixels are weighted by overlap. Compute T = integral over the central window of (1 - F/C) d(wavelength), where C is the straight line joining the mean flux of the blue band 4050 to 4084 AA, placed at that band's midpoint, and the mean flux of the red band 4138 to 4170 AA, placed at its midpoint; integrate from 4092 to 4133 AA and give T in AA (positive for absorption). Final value 3.9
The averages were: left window 17.2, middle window 15.6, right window 17.3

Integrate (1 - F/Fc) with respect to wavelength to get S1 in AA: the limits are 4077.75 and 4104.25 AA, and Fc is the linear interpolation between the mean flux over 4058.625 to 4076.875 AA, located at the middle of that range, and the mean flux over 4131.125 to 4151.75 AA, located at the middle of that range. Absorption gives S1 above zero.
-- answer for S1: 2.0 AA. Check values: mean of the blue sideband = 17.2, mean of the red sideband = 17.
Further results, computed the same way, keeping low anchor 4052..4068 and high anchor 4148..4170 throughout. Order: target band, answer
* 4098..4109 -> 1.7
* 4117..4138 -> 0.9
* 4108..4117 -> 1.0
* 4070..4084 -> 0.5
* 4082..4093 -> 0.6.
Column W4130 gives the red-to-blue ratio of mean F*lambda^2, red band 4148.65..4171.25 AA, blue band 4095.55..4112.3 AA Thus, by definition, 1.22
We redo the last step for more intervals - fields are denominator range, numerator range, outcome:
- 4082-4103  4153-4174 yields 1.15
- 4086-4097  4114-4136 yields 1.08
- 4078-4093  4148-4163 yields 1.10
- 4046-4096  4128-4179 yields 1.05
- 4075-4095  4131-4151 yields 1.07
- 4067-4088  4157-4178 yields 1.06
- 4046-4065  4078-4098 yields 0.94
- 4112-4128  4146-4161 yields 1.08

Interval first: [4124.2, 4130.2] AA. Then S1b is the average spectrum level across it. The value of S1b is 16.5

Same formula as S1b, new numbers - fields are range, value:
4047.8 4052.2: 17.4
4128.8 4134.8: 16.7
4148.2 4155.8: 17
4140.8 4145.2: 16.9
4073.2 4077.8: 16.5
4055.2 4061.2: 17.4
